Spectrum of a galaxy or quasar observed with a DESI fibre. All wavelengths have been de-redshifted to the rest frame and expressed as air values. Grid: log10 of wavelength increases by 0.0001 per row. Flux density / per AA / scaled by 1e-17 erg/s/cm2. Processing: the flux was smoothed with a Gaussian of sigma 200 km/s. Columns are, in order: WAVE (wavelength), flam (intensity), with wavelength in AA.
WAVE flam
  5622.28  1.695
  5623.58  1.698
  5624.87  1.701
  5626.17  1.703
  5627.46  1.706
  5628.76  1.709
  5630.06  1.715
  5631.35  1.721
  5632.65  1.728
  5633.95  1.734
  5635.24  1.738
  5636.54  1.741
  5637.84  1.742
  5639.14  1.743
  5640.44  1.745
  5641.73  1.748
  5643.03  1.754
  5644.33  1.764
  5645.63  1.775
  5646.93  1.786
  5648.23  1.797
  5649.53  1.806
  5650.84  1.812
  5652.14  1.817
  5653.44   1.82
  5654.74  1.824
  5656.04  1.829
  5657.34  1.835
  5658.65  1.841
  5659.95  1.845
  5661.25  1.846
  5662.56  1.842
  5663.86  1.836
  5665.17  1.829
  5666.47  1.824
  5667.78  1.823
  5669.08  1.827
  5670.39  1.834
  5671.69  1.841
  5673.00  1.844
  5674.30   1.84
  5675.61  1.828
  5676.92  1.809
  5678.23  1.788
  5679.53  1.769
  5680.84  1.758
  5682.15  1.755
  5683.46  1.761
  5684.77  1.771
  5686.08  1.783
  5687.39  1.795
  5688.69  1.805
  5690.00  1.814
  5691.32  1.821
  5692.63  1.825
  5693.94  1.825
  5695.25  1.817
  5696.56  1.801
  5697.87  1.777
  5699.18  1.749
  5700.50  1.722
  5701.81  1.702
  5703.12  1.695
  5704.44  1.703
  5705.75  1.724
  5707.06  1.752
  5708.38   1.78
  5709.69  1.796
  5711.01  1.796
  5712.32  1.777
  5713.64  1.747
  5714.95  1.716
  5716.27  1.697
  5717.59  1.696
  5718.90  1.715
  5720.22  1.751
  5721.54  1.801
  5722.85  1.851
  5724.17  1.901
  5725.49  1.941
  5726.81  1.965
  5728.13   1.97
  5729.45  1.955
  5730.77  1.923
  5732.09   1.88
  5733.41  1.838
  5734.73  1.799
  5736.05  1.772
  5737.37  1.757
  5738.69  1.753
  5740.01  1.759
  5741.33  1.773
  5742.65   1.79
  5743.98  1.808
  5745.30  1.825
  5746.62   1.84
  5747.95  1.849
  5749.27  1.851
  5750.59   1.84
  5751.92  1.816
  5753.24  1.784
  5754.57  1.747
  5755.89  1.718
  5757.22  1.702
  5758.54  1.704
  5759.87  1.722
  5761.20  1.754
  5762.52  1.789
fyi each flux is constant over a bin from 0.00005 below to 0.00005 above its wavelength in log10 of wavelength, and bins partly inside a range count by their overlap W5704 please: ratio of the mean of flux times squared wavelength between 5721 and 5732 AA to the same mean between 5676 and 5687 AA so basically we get 1.1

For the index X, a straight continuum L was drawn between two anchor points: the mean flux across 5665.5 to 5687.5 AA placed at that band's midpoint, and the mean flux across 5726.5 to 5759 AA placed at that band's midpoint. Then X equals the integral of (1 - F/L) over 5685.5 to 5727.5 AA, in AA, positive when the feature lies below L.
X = 0.6 AA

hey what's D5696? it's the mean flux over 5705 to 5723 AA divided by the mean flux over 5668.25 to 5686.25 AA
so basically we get 0.97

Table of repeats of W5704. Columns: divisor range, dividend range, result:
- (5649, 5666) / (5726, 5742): 1.04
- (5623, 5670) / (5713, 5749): 1.05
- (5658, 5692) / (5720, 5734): 1.06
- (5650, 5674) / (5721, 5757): 1.03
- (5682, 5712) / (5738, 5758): 1.03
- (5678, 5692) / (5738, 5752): 1.04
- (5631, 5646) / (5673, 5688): 1.04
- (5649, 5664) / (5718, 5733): 1.05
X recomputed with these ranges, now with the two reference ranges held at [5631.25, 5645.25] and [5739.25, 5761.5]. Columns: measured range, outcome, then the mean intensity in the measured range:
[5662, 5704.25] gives -0.9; 1.8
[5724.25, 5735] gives -0.8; 1.91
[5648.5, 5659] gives -0.4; 1.82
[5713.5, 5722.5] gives 0.2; 1.74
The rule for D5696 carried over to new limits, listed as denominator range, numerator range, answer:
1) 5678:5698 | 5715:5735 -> 1.03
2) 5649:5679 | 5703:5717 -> 0.95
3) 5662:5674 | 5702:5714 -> 0.95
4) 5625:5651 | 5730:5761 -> 1.03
